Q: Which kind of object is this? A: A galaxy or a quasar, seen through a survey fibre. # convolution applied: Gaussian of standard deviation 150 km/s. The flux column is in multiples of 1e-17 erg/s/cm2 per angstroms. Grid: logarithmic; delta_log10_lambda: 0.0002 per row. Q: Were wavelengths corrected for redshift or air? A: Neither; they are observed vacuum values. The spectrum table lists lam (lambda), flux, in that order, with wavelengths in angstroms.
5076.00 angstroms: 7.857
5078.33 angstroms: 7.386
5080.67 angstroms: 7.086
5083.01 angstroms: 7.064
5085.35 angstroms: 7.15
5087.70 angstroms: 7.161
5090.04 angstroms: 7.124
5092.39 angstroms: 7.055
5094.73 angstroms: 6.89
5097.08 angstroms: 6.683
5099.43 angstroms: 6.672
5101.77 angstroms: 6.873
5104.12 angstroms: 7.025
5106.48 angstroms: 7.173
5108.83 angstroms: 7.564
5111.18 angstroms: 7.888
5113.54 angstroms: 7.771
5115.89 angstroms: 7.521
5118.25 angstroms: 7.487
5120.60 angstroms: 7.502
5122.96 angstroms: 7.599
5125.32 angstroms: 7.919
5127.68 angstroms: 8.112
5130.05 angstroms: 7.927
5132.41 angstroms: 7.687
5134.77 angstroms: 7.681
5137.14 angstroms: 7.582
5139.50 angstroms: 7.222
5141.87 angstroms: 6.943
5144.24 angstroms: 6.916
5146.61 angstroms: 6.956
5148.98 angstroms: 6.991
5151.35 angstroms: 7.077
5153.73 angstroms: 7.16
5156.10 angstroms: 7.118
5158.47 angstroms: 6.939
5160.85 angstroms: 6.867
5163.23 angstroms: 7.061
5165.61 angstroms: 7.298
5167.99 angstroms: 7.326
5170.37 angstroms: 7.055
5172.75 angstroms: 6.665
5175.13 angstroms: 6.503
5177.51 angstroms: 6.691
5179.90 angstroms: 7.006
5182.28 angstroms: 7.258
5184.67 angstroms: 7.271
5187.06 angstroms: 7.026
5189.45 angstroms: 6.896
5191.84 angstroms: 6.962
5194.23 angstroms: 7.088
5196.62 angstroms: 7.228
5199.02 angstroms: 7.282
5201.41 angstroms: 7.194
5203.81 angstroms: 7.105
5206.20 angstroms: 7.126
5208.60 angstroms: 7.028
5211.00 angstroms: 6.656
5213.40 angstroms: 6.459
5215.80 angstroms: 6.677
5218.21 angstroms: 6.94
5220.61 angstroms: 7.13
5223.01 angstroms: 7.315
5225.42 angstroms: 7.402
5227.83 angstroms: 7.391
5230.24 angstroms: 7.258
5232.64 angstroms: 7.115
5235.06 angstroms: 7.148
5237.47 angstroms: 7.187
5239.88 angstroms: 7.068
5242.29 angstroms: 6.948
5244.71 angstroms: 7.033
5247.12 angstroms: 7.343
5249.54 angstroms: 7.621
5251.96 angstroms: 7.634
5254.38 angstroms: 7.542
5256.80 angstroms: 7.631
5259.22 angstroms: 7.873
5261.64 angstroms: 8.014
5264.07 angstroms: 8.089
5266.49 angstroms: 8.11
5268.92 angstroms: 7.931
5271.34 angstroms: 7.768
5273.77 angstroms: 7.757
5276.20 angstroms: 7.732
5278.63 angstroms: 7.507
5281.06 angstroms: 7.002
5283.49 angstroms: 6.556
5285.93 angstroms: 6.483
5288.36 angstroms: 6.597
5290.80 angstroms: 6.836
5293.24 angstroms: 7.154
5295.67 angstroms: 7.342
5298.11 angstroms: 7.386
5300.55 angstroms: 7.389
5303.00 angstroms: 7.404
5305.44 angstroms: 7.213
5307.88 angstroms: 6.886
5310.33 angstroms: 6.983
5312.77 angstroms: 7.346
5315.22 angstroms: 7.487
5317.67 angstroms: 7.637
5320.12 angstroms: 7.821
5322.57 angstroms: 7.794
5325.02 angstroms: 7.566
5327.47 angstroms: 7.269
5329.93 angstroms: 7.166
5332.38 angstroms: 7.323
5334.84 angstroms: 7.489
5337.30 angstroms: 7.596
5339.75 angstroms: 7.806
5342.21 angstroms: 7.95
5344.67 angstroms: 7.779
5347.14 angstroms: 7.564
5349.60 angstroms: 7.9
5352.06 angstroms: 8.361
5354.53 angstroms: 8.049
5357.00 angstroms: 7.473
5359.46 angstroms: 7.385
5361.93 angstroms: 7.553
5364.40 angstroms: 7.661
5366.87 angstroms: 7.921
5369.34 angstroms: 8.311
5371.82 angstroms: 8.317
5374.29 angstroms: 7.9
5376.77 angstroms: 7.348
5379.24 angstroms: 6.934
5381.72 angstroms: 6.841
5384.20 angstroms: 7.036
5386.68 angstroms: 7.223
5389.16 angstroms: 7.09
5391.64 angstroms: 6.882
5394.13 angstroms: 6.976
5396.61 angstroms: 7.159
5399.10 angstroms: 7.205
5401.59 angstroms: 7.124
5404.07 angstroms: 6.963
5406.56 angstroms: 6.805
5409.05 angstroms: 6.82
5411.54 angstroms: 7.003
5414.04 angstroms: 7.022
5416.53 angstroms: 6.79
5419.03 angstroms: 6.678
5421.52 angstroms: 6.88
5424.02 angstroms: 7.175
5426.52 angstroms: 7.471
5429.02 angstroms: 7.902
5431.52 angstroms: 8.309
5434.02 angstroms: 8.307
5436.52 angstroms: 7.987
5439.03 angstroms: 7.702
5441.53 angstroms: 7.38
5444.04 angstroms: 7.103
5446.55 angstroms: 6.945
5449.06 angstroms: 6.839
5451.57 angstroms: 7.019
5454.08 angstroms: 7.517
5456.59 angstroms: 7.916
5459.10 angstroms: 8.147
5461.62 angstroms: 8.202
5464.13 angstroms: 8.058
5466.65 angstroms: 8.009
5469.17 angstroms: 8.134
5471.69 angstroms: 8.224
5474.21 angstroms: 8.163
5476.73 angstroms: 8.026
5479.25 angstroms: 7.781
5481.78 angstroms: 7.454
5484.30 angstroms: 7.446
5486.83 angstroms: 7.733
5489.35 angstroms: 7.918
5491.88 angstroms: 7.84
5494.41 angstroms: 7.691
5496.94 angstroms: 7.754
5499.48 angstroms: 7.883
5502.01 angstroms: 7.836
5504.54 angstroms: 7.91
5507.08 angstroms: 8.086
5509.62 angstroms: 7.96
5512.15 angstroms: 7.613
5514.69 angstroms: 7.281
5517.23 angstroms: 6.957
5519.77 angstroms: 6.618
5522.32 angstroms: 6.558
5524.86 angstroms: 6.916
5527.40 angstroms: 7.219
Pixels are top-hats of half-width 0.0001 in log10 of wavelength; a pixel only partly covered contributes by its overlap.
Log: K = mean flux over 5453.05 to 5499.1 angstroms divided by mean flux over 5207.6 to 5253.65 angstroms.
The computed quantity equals 1.1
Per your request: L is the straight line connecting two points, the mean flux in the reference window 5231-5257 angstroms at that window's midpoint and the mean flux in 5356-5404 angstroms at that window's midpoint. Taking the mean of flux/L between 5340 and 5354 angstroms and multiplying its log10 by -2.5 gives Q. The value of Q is -0.08 mag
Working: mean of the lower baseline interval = 7.28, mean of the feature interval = 7.91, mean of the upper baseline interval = 7.38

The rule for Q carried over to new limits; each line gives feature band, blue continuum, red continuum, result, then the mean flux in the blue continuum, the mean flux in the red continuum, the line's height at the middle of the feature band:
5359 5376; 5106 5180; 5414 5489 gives -0.05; 7.29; 7.63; 7.53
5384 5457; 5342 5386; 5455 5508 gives 0.08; 7.67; 7.91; 7.79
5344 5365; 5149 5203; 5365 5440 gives -0.07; 7.04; 7.34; 7.27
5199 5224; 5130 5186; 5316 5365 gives 0.05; 7.12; 7.66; 7.27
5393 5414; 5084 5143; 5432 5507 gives 0.10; 7.37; 7.77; 7.69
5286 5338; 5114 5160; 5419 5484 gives 0.04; 7.39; 7.68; 7.55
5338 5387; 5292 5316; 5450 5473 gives -0.03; 7.25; 7.9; 7.49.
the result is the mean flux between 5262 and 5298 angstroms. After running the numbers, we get 7.36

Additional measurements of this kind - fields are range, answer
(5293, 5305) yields 7.34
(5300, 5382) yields 7.58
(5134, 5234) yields 7.07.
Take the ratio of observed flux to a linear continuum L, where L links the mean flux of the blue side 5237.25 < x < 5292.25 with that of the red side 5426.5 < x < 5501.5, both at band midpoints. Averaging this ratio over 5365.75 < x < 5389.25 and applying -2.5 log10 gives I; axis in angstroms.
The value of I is 0.01 mag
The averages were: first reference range 7.41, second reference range 7.77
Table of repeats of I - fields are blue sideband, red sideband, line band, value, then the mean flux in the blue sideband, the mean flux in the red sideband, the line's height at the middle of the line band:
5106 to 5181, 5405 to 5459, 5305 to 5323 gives -0.01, 7.29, 7.33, 7.31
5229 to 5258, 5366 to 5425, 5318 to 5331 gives -0.04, 7.29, 7.18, 7.23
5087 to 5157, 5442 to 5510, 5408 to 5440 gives 0.04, 7.31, 7.76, 7.69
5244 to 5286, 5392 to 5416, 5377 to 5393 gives 0.01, 7.57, 7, 7.07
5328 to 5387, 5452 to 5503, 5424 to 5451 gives 0.03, 7.62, 7.87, 7.79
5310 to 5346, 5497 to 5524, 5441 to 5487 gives -0.03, 7.55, 7.47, 7.49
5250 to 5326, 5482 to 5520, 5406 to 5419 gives 0.10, 7.44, 7.66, 7.57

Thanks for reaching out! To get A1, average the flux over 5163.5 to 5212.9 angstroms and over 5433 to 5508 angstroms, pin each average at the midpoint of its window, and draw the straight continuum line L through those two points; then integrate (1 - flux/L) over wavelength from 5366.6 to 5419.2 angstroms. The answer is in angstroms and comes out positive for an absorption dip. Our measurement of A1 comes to 2.5 angstroms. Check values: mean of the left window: 7.03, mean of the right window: 7.76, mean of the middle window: 7.19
